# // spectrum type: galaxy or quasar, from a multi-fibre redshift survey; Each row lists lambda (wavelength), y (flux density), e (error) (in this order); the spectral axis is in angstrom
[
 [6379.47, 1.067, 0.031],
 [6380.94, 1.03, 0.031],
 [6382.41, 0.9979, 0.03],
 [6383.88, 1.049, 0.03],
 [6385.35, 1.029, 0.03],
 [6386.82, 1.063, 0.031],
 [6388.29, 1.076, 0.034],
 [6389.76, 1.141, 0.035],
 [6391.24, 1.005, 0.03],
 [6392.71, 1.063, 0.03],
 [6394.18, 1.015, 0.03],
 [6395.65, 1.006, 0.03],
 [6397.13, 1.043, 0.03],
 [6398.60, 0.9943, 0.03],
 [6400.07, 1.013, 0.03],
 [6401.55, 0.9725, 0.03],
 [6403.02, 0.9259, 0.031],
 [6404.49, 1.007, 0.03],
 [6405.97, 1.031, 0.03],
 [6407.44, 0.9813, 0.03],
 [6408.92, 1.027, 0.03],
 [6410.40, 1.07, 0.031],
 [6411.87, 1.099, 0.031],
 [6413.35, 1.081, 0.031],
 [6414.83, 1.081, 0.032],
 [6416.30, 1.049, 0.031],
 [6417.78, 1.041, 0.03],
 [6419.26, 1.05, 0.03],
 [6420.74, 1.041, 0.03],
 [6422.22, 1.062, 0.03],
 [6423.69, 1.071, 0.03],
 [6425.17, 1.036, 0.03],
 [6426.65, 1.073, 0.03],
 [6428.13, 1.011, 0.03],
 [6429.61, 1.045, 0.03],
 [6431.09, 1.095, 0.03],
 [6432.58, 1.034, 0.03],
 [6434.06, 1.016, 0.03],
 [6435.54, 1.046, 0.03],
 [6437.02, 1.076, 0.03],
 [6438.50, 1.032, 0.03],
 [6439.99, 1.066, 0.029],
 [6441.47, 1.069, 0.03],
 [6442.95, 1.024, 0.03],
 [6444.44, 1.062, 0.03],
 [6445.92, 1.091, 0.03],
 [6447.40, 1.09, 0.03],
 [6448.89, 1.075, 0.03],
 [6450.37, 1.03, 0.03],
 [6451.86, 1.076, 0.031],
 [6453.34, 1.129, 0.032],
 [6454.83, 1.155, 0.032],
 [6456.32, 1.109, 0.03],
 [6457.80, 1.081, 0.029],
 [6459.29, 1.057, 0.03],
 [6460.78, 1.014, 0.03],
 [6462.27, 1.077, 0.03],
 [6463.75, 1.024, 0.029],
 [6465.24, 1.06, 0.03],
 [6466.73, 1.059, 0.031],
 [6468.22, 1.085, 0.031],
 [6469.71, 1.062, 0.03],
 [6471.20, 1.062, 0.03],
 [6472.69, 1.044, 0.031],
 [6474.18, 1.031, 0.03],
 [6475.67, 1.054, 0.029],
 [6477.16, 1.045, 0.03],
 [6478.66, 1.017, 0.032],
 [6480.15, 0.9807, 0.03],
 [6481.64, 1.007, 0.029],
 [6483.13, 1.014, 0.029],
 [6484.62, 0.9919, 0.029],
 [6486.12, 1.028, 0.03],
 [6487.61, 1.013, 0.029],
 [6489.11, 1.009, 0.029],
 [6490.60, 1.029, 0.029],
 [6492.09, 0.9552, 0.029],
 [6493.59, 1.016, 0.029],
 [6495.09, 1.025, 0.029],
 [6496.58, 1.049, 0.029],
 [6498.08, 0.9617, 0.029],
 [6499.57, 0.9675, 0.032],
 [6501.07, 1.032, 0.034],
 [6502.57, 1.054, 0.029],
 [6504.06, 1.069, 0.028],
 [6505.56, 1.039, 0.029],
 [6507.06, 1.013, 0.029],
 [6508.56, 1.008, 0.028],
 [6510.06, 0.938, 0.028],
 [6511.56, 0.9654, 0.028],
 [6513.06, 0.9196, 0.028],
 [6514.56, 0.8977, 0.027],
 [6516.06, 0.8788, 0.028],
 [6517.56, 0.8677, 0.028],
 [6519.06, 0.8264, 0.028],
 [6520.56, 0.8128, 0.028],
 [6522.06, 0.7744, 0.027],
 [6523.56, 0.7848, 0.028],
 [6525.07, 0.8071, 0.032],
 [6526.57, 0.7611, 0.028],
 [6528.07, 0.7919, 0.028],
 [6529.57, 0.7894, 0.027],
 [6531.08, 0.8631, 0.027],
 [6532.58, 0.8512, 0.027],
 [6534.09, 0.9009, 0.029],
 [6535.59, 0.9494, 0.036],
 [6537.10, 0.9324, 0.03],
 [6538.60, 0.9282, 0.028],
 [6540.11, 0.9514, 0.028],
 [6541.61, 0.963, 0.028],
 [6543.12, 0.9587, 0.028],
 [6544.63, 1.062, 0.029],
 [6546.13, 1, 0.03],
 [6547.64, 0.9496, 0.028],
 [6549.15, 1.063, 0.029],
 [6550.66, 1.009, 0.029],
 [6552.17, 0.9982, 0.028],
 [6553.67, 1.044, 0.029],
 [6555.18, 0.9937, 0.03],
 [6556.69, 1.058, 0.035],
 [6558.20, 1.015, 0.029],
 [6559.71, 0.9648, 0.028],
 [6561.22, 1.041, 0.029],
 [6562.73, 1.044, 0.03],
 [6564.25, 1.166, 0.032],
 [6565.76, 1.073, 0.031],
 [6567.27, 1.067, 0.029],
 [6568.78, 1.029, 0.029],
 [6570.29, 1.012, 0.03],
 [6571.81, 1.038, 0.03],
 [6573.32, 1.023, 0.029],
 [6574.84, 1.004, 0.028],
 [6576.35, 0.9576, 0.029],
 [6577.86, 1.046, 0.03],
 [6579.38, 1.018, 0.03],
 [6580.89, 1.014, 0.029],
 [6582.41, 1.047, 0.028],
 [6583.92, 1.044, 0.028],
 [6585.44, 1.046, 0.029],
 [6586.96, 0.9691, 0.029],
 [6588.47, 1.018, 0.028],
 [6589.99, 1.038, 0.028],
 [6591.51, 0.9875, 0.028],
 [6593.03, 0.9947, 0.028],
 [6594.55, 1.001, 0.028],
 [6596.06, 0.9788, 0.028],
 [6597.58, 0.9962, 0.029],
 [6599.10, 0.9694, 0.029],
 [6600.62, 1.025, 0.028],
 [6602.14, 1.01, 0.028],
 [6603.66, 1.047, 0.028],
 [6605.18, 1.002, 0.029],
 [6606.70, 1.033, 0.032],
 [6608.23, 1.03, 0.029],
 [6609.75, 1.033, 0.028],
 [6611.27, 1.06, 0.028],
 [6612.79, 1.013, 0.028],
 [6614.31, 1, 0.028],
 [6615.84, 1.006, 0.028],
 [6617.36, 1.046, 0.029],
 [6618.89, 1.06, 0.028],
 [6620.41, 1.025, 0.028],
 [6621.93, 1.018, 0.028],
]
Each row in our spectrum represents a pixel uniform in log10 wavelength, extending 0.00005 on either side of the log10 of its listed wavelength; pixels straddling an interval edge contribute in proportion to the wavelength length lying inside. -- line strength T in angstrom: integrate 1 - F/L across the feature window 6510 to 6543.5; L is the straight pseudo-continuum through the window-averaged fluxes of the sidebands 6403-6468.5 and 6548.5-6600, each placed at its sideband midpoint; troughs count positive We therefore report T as 5.25 angstrom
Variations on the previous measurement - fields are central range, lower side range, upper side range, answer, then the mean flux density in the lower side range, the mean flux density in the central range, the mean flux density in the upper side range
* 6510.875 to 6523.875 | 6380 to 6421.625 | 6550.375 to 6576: 2.18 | 1.04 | 0.861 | 1.03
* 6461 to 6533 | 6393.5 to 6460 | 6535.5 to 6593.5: 4.50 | 1.05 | 0.968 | 1.01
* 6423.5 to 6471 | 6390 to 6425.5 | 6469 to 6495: -1.69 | 1.03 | 1.06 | 1.02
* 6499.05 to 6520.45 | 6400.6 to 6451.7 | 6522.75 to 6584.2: 0.90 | 1.05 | 0.958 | 0.975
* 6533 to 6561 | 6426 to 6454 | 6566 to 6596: 1.18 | 1.06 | 0.985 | 1.02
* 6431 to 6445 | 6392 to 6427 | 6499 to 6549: -0.61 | 1.03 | 1.05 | 0.92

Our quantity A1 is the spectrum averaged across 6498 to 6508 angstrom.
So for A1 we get 1.02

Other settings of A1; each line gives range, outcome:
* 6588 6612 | 1.01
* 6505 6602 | 0.969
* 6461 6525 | 0.987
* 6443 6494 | 1.05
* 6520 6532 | 0.799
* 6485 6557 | 0.949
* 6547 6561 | 1.01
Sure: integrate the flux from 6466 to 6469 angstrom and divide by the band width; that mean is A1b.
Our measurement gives 1.07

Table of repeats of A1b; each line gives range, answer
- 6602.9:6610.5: 1.03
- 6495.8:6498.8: 1.01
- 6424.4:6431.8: 1.05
